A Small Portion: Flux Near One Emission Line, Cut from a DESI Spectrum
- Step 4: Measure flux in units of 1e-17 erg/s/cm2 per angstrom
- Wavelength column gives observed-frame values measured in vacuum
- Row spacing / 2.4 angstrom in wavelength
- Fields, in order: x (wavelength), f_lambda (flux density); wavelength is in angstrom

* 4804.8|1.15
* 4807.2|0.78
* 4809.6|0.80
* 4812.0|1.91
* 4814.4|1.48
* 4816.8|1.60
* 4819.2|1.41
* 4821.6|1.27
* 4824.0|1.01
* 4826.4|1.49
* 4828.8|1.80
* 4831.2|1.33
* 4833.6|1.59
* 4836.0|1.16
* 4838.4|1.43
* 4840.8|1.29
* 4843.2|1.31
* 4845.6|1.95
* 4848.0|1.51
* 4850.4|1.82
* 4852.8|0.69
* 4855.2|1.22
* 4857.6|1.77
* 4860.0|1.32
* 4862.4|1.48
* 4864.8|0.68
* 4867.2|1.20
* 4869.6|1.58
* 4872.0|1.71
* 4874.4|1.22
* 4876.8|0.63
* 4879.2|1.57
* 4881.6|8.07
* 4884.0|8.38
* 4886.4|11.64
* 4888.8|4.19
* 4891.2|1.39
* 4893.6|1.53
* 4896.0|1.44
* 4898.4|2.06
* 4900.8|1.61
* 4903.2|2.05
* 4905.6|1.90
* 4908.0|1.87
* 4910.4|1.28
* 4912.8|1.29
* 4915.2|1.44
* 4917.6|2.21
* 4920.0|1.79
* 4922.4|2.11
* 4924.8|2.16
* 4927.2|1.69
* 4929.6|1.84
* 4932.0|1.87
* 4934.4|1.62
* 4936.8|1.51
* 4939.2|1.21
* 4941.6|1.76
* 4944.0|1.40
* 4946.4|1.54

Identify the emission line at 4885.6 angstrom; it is [O II]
